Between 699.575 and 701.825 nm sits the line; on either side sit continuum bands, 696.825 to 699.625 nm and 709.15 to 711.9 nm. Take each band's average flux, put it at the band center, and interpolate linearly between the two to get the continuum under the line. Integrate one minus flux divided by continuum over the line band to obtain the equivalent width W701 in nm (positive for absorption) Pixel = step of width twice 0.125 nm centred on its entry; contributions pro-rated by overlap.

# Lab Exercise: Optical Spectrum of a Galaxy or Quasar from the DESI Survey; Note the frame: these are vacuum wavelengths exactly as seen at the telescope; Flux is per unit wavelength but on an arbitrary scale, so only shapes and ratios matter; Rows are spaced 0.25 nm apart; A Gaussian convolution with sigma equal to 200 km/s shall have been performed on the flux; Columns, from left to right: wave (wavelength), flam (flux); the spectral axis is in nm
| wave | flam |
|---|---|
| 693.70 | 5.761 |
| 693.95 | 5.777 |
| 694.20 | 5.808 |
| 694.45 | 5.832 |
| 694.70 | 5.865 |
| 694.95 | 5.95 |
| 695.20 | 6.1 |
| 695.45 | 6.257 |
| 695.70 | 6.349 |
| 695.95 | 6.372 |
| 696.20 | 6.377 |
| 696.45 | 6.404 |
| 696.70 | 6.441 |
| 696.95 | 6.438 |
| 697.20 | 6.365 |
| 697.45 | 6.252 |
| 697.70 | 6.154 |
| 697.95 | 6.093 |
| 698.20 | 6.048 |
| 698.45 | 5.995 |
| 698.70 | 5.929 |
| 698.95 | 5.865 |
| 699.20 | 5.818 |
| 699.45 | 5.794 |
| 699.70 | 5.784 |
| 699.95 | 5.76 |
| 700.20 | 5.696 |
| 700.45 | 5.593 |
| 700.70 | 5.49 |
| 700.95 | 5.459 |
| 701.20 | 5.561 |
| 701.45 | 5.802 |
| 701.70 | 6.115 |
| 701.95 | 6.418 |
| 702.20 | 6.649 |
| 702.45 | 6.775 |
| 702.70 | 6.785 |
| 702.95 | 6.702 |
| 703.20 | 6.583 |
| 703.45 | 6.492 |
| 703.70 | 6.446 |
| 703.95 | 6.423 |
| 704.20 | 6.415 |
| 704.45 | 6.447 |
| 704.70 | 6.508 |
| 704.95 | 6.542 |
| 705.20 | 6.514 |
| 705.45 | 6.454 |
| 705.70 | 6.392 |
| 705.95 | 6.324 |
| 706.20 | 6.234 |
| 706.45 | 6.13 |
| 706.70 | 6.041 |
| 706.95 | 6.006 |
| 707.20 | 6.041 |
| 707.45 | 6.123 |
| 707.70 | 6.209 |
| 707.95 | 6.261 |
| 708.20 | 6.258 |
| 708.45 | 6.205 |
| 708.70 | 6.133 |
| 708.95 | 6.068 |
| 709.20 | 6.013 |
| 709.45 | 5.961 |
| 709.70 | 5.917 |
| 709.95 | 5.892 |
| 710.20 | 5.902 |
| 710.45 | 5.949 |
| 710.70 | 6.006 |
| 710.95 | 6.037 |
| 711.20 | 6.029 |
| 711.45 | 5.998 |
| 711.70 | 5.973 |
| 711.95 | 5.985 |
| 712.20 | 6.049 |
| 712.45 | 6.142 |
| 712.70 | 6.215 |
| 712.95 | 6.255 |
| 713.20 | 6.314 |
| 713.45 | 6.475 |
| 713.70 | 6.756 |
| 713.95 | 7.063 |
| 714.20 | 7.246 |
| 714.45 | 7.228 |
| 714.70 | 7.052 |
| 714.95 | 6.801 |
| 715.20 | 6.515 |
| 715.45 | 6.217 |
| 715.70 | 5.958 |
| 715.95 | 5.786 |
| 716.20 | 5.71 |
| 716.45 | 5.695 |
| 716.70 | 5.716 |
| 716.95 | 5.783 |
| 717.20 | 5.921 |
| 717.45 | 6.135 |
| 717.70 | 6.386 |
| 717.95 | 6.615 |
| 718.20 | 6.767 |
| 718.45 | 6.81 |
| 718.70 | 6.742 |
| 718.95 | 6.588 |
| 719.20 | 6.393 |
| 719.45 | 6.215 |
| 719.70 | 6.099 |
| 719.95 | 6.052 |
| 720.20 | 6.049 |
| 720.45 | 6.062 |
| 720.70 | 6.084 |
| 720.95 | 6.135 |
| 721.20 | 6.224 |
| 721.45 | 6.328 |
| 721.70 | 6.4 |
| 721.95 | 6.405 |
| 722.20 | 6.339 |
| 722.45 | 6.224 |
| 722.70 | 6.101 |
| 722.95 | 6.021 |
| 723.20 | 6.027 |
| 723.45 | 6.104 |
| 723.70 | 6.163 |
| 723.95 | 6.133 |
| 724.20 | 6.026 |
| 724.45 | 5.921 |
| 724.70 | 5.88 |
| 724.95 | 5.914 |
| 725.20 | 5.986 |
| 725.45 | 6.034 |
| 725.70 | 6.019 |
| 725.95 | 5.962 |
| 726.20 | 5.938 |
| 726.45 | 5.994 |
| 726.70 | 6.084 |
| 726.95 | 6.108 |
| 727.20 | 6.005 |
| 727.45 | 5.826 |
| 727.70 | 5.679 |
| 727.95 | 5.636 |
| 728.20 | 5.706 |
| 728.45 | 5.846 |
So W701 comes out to 0.13 nm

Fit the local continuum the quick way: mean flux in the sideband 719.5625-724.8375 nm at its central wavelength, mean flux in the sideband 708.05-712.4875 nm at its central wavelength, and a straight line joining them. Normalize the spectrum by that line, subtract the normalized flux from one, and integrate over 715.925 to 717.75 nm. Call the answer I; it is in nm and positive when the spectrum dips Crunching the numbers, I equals 0.06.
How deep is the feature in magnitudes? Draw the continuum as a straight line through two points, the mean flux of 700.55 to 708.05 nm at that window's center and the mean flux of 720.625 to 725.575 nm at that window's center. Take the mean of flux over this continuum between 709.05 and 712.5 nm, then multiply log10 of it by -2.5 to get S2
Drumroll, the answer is 0.04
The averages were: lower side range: 6.28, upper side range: 6.12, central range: 5.99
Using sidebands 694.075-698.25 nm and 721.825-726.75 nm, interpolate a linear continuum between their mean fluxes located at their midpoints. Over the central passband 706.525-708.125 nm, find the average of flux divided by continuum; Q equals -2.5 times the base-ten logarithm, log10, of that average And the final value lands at 0.00 mag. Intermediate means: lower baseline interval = 6.19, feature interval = 6.12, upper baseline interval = 6.06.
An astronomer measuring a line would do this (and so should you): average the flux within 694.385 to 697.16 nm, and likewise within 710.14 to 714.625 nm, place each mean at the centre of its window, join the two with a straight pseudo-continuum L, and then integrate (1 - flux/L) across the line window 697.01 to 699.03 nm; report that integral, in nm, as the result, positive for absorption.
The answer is 0.04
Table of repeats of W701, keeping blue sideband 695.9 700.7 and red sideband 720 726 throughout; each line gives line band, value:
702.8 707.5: -0.24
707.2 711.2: 0.01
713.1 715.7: -0.28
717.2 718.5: -0.08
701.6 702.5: -0.06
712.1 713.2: -0.02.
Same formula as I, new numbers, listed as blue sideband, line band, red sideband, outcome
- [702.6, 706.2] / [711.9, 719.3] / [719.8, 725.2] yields -0.14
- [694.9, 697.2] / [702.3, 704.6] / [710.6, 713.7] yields -0.12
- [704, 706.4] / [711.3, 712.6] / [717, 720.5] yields 0.07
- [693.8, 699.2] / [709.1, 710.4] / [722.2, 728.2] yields 0.03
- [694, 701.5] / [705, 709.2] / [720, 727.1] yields -0.13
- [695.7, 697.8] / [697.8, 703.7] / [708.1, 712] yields 0.18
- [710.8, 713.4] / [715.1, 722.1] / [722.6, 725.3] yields -0.17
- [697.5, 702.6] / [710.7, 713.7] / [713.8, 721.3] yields 0.03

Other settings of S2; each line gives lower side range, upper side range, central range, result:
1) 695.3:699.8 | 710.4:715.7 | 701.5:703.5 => -0.05 mag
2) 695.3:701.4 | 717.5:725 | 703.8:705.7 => -0.07 mag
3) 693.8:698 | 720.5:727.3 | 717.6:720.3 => -0.06 mag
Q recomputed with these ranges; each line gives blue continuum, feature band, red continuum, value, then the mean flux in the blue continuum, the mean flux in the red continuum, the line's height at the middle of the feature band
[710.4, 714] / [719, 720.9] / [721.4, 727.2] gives 0.00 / 6.2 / 6.09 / 6.13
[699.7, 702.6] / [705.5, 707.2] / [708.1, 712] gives -0.04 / 5.94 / 6.02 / 5.99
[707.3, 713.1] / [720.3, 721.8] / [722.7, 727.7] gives -0.03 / 6.07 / 6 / 6.02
